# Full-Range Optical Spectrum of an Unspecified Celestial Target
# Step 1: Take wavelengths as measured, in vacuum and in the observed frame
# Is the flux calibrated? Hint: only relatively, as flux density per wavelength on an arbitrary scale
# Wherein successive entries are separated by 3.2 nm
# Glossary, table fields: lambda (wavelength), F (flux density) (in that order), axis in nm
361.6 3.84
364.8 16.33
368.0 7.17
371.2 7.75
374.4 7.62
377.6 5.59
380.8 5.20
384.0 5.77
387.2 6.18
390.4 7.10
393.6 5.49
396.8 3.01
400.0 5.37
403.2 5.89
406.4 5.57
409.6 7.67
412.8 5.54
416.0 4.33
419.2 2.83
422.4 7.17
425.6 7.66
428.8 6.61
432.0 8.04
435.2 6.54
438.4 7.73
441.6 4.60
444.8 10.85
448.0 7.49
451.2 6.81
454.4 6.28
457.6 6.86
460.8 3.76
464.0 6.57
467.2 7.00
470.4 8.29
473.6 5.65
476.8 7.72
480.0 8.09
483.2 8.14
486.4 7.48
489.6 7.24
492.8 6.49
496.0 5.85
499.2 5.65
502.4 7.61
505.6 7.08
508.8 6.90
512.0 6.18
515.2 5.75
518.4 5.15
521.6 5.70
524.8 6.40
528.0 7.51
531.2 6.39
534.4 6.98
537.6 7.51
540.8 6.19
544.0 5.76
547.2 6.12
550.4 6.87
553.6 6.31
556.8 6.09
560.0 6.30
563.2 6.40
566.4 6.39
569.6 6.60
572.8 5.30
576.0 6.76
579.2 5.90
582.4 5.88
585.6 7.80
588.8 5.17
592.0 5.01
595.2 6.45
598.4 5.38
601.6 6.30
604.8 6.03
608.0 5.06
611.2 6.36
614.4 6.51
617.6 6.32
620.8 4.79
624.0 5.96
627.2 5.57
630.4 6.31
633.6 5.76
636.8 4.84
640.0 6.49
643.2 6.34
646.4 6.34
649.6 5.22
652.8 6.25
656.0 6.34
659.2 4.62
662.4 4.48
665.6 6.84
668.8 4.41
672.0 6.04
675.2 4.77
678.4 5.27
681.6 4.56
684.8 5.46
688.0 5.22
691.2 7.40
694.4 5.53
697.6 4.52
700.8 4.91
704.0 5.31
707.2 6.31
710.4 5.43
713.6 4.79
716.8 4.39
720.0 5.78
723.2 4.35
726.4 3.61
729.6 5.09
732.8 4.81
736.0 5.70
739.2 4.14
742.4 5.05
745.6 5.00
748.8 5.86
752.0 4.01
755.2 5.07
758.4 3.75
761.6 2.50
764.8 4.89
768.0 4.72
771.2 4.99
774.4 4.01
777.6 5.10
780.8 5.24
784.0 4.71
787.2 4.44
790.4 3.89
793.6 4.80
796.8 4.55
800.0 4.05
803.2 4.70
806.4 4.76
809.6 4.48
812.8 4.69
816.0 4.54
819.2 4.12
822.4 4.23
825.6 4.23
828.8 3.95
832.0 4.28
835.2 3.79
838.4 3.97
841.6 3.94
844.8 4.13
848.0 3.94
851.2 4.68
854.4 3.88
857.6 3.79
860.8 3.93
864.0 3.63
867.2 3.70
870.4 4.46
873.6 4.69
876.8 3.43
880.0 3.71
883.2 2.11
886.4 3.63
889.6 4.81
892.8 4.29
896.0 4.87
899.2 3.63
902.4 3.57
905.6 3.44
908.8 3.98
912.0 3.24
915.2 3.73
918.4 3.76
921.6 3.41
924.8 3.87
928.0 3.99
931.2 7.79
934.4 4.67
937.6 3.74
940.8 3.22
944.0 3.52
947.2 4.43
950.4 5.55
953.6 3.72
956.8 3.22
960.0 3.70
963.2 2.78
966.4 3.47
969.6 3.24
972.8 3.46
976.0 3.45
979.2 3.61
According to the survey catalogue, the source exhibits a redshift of 0.05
